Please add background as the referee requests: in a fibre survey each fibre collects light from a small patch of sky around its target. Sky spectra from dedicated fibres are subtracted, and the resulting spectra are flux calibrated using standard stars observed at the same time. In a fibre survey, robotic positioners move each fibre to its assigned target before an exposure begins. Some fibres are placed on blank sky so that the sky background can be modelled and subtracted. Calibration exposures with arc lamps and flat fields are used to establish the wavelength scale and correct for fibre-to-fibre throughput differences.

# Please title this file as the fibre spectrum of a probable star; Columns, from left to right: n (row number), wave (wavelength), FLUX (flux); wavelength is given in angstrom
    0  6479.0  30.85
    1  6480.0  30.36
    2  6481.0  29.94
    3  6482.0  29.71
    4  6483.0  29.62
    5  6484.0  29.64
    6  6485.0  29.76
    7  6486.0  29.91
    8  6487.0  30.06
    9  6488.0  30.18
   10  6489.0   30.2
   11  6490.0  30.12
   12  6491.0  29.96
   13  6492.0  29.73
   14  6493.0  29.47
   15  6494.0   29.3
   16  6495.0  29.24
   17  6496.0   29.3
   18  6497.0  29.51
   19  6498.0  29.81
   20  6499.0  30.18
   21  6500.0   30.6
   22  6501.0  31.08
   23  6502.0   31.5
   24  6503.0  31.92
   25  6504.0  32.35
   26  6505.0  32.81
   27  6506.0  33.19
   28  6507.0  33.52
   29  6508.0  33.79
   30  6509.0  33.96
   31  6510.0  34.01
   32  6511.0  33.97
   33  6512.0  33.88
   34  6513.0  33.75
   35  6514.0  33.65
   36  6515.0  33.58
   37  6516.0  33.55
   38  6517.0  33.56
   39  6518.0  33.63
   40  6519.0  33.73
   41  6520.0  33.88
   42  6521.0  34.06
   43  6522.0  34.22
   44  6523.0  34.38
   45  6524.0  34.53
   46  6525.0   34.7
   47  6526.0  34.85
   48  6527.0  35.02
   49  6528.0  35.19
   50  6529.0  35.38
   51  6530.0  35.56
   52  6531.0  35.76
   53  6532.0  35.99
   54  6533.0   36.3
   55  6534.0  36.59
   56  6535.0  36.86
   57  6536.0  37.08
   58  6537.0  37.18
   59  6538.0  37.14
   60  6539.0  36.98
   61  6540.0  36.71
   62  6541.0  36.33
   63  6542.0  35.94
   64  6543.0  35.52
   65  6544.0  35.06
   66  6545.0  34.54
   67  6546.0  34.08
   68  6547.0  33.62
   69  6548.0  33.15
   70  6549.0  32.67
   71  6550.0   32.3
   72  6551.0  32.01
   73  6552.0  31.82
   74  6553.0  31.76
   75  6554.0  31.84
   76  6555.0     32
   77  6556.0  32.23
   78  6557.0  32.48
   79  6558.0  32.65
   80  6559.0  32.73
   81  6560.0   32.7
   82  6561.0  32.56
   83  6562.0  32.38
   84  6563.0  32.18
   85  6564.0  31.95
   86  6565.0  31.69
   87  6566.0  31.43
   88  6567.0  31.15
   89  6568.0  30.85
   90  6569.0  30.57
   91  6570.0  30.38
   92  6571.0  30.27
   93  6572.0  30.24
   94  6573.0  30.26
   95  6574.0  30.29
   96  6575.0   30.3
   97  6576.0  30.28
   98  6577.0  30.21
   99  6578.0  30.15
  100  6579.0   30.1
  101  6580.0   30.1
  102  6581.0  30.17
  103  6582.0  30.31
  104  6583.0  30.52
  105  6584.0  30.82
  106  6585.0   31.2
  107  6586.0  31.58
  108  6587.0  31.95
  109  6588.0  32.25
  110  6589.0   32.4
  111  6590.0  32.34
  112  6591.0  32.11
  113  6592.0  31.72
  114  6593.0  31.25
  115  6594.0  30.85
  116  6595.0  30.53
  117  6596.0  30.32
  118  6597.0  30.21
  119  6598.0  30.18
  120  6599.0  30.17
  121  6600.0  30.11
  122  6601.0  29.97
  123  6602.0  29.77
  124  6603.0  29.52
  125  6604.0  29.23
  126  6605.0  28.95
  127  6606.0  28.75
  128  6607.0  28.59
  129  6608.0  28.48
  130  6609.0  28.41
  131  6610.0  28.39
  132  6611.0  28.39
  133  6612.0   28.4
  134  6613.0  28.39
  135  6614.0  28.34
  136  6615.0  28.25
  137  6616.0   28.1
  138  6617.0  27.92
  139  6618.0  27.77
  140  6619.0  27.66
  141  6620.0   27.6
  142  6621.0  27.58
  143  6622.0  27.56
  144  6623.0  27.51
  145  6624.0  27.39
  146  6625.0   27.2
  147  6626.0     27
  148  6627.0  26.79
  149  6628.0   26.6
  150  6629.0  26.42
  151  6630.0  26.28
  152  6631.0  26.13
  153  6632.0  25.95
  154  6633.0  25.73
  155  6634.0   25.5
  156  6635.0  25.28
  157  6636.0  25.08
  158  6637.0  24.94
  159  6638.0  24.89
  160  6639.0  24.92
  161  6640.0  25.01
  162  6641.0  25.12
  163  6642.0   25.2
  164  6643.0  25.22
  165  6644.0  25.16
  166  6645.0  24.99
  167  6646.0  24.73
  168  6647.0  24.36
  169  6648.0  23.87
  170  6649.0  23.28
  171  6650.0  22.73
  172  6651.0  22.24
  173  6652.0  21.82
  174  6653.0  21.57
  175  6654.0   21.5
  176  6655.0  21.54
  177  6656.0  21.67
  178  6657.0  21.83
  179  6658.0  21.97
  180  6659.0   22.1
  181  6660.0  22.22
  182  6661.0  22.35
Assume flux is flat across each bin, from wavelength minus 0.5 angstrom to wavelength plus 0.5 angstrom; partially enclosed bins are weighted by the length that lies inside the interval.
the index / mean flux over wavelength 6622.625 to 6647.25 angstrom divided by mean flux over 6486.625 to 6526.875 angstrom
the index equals 0.80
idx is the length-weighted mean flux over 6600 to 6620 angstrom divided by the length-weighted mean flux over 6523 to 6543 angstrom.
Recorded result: 0.8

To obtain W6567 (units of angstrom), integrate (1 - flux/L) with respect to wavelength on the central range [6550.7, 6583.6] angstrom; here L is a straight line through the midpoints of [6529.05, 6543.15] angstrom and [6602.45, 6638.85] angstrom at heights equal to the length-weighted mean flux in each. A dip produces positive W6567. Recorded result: 1.8 angstrom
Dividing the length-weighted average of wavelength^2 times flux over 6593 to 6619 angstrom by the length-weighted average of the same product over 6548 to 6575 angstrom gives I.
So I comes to 0.93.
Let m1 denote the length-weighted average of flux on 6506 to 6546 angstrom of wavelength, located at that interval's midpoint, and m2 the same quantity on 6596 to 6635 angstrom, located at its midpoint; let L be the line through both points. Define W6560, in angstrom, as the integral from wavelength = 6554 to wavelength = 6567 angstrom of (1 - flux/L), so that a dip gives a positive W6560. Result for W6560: 0.0 angstrom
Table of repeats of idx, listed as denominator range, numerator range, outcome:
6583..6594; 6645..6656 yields 0.72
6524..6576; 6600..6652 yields 0.80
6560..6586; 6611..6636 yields 0.88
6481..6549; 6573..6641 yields 0.87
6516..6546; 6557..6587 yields 0.88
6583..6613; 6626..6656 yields 0.81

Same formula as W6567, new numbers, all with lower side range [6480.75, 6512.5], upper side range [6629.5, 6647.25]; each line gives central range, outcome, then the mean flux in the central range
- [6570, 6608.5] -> -4.49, 30.4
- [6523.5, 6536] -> -2.51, 35.6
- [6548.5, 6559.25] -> -1.32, 32.2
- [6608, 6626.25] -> -1.25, 27.9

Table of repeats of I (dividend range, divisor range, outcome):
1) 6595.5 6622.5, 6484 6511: 0.96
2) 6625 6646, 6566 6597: 0.84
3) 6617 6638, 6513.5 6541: 0.78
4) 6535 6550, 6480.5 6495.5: 1.21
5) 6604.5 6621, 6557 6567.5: 0.89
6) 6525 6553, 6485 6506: 1.17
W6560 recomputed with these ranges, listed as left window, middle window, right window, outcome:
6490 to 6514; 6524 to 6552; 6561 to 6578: -3.5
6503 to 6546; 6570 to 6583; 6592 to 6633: 0.3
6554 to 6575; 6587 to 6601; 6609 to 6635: -0.8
